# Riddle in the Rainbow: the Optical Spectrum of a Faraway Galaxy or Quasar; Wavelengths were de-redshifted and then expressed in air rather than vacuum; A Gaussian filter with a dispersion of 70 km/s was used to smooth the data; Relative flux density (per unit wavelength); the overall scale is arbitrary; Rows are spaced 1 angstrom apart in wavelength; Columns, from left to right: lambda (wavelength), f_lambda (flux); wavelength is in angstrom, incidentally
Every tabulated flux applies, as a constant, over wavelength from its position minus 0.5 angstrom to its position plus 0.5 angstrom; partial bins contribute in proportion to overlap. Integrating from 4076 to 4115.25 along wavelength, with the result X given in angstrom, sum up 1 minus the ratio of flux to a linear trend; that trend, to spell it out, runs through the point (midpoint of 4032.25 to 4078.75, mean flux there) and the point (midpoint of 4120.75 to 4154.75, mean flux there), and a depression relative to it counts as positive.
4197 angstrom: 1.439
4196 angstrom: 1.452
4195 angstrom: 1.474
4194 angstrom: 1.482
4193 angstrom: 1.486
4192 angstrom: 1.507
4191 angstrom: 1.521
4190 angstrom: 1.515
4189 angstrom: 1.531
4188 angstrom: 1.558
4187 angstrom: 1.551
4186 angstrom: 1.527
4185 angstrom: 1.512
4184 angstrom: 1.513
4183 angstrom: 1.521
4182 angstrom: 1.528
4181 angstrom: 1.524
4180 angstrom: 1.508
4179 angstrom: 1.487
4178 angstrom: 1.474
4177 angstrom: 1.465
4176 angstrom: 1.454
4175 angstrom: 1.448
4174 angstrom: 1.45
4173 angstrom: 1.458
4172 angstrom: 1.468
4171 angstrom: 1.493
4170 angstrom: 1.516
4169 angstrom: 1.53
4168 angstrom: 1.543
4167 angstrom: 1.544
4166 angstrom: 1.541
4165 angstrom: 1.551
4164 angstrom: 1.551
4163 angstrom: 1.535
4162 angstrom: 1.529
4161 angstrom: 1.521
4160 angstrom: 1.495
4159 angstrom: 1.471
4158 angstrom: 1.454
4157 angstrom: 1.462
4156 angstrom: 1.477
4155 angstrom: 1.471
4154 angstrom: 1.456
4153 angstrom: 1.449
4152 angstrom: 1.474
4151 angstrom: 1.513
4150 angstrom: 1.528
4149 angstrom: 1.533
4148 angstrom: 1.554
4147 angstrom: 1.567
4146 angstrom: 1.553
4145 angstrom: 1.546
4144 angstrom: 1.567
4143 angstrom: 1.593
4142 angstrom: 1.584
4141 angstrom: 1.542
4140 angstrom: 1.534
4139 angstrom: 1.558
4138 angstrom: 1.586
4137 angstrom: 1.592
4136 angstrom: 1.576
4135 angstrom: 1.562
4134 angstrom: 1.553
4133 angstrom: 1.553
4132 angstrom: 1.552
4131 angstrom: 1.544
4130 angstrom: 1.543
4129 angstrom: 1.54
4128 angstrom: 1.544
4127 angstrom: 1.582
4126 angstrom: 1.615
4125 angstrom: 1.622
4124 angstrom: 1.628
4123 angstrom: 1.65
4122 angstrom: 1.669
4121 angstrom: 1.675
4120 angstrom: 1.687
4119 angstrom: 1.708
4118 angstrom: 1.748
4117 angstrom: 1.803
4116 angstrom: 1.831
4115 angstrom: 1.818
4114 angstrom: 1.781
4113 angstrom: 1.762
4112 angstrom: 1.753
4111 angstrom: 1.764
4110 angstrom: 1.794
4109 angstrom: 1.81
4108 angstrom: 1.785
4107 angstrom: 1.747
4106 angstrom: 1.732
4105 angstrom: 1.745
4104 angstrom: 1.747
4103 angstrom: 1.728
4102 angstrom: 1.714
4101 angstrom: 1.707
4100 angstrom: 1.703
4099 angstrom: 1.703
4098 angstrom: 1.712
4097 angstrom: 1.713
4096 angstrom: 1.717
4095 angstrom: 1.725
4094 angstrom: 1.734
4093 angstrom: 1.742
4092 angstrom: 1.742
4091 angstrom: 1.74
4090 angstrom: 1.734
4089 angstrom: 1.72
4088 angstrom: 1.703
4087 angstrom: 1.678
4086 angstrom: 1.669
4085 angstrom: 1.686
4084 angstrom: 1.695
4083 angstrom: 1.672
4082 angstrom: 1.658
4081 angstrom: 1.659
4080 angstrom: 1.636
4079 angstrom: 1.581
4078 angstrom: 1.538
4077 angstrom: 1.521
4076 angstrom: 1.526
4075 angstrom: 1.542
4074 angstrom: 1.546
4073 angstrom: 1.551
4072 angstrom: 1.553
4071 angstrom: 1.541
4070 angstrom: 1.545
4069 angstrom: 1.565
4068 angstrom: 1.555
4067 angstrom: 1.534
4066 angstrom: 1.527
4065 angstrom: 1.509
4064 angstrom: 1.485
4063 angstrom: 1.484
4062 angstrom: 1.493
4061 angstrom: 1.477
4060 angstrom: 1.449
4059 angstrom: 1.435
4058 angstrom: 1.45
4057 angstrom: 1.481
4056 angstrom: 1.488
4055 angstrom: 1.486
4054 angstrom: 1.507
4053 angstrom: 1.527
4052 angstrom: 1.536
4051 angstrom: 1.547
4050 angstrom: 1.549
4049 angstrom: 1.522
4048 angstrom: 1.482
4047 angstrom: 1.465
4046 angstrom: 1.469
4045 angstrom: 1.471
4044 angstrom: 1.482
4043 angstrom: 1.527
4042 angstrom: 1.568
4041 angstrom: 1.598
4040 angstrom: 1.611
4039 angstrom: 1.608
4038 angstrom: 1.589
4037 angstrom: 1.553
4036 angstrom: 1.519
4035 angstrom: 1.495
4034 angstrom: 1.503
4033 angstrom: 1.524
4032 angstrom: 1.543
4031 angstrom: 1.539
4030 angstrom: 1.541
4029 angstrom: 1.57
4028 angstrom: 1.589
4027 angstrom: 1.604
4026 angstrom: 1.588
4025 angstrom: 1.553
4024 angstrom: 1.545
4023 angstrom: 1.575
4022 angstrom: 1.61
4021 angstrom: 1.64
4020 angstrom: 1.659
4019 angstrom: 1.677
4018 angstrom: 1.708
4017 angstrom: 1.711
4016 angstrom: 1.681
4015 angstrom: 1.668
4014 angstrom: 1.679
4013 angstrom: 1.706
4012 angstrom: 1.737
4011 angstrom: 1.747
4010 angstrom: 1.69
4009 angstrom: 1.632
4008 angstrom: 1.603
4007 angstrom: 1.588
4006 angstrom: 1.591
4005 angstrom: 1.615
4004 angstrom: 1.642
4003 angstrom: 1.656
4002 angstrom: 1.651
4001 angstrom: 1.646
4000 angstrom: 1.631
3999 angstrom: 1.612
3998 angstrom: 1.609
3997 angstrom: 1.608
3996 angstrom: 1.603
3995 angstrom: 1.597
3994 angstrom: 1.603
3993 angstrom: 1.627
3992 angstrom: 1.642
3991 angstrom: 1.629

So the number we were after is -4.29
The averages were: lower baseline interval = 1.52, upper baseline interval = 1.56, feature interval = 1.71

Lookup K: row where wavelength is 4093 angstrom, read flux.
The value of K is 1.742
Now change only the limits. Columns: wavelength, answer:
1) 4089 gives 1.72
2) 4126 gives 1.615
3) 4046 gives 1.469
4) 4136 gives 1.576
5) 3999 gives 1.612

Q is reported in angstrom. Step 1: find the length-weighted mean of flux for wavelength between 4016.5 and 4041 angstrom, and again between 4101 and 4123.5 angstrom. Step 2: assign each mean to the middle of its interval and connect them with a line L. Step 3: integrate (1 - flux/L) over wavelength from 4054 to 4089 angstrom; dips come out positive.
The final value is 2.3 angstrom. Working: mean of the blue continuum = 1.59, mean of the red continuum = 1.75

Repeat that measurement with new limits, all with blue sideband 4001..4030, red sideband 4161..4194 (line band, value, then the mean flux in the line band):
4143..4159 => 0.24 angstrom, 1.51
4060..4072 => 0.60 angstrom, 1.52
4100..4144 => -3.08 angstrom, 1.66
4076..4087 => -0.30 angstrom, 1.63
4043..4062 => 1.39 angstrom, 1.49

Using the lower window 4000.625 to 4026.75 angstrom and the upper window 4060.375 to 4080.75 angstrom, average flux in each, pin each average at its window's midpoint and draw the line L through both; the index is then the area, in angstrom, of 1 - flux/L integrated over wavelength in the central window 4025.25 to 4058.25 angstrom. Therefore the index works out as 1.24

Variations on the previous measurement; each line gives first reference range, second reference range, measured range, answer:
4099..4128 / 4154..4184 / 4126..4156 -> 1.3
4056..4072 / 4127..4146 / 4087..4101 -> -1.8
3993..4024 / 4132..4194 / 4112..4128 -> -1.5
